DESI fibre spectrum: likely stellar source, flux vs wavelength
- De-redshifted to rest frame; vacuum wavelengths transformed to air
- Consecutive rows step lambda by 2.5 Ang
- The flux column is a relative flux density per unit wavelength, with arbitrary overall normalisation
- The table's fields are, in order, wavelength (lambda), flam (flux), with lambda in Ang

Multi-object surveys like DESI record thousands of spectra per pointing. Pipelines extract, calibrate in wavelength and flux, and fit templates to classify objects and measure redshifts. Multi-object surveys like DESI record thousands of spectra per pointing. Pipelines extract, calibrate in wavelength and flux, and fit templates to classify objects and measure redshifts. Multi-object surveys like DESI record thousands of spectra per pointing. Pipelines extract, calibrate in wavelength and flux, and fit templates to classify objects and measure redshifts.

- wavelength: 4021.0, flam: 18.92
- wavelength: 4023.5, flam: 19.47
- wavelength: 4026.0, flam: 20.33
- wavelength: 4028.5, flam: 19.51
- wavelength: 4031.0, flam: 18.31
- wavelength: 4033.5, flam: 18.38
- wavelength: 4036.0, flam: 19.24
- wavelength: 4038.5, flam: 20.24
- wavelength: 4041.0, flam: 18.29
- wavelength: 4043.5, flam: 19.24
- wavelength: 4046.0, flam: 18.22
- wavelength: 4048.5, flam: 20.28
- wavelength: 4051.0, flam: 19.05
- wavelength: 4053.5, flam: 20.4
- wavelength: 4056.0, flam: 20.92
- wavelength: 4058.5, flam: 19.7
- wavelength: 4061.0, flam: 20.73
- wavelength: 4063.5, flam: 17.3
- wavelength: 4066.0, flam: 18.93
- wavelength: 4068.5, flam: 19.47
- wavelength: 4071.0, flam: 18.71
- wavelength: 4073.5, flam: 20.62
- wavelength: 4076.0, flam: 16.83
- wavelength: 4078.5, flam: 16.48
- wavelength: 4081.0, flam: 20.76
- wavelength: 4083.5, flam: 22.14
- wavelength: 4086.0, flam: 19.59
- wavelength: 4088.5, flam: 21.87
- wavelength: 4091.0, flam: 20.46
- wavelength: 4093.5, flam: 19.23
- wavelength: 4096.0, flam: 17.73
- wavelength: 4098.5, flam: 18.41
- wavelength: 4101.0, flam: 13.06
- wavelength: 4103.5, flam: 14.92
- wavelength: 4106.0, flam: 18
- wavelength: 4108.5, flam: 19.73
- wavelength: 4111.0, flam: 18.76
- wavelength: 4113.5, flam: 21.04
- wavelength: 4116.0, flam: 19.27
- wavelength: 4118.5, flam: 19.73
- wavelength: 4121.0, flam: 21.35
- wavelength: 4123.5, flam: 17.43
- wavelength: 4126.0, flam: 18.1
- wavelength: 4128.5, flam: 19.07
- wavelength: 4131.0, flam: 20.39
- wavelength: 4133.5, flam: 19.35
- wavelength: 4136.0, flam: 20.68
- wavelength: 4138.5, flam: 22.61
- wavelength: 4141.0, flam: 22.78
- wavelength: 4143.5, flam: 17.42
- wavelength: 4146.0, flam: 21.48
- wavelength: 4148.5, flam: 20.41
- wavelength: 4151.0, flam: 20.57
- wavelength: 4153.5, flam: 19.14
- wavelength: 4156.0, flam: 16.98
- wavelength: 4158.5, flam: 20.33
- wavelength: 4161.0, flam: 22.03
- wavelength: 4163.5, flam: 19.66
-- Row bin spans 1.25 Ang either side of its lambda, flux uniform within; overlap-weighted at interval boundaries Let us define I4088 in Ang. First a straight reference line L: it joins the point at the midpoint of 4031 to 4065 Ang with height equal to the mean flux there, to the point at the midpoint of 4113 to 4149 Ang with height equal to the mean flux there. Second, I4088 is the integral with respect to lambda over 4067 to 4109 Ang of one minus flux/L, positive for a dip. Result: 2.1 Ang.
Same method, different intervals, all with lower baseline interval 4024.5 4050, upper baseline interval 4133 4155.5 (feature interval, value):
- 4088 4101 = 0.7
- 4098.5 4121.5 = 2.0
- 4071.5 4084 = 0.3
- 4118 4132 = 0.6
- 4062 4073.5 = 0.4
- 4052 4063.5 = -0.4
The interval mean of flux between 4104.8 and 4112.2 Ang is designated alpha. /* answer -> 18.8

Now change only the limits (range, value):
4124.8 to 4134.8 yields 19.2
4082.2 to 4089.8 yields 21.2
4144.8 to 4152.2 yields 20.8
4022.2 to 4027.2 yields 19.9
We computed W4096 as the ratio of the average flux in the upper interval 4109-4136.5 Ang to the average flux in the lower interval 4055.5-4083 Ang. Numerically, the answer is 1.0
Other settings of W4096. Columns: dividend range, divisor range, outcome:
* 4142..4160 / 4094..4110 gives 1.14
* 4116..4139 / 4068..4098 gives 1.01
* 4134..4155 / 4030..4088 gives 1.06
